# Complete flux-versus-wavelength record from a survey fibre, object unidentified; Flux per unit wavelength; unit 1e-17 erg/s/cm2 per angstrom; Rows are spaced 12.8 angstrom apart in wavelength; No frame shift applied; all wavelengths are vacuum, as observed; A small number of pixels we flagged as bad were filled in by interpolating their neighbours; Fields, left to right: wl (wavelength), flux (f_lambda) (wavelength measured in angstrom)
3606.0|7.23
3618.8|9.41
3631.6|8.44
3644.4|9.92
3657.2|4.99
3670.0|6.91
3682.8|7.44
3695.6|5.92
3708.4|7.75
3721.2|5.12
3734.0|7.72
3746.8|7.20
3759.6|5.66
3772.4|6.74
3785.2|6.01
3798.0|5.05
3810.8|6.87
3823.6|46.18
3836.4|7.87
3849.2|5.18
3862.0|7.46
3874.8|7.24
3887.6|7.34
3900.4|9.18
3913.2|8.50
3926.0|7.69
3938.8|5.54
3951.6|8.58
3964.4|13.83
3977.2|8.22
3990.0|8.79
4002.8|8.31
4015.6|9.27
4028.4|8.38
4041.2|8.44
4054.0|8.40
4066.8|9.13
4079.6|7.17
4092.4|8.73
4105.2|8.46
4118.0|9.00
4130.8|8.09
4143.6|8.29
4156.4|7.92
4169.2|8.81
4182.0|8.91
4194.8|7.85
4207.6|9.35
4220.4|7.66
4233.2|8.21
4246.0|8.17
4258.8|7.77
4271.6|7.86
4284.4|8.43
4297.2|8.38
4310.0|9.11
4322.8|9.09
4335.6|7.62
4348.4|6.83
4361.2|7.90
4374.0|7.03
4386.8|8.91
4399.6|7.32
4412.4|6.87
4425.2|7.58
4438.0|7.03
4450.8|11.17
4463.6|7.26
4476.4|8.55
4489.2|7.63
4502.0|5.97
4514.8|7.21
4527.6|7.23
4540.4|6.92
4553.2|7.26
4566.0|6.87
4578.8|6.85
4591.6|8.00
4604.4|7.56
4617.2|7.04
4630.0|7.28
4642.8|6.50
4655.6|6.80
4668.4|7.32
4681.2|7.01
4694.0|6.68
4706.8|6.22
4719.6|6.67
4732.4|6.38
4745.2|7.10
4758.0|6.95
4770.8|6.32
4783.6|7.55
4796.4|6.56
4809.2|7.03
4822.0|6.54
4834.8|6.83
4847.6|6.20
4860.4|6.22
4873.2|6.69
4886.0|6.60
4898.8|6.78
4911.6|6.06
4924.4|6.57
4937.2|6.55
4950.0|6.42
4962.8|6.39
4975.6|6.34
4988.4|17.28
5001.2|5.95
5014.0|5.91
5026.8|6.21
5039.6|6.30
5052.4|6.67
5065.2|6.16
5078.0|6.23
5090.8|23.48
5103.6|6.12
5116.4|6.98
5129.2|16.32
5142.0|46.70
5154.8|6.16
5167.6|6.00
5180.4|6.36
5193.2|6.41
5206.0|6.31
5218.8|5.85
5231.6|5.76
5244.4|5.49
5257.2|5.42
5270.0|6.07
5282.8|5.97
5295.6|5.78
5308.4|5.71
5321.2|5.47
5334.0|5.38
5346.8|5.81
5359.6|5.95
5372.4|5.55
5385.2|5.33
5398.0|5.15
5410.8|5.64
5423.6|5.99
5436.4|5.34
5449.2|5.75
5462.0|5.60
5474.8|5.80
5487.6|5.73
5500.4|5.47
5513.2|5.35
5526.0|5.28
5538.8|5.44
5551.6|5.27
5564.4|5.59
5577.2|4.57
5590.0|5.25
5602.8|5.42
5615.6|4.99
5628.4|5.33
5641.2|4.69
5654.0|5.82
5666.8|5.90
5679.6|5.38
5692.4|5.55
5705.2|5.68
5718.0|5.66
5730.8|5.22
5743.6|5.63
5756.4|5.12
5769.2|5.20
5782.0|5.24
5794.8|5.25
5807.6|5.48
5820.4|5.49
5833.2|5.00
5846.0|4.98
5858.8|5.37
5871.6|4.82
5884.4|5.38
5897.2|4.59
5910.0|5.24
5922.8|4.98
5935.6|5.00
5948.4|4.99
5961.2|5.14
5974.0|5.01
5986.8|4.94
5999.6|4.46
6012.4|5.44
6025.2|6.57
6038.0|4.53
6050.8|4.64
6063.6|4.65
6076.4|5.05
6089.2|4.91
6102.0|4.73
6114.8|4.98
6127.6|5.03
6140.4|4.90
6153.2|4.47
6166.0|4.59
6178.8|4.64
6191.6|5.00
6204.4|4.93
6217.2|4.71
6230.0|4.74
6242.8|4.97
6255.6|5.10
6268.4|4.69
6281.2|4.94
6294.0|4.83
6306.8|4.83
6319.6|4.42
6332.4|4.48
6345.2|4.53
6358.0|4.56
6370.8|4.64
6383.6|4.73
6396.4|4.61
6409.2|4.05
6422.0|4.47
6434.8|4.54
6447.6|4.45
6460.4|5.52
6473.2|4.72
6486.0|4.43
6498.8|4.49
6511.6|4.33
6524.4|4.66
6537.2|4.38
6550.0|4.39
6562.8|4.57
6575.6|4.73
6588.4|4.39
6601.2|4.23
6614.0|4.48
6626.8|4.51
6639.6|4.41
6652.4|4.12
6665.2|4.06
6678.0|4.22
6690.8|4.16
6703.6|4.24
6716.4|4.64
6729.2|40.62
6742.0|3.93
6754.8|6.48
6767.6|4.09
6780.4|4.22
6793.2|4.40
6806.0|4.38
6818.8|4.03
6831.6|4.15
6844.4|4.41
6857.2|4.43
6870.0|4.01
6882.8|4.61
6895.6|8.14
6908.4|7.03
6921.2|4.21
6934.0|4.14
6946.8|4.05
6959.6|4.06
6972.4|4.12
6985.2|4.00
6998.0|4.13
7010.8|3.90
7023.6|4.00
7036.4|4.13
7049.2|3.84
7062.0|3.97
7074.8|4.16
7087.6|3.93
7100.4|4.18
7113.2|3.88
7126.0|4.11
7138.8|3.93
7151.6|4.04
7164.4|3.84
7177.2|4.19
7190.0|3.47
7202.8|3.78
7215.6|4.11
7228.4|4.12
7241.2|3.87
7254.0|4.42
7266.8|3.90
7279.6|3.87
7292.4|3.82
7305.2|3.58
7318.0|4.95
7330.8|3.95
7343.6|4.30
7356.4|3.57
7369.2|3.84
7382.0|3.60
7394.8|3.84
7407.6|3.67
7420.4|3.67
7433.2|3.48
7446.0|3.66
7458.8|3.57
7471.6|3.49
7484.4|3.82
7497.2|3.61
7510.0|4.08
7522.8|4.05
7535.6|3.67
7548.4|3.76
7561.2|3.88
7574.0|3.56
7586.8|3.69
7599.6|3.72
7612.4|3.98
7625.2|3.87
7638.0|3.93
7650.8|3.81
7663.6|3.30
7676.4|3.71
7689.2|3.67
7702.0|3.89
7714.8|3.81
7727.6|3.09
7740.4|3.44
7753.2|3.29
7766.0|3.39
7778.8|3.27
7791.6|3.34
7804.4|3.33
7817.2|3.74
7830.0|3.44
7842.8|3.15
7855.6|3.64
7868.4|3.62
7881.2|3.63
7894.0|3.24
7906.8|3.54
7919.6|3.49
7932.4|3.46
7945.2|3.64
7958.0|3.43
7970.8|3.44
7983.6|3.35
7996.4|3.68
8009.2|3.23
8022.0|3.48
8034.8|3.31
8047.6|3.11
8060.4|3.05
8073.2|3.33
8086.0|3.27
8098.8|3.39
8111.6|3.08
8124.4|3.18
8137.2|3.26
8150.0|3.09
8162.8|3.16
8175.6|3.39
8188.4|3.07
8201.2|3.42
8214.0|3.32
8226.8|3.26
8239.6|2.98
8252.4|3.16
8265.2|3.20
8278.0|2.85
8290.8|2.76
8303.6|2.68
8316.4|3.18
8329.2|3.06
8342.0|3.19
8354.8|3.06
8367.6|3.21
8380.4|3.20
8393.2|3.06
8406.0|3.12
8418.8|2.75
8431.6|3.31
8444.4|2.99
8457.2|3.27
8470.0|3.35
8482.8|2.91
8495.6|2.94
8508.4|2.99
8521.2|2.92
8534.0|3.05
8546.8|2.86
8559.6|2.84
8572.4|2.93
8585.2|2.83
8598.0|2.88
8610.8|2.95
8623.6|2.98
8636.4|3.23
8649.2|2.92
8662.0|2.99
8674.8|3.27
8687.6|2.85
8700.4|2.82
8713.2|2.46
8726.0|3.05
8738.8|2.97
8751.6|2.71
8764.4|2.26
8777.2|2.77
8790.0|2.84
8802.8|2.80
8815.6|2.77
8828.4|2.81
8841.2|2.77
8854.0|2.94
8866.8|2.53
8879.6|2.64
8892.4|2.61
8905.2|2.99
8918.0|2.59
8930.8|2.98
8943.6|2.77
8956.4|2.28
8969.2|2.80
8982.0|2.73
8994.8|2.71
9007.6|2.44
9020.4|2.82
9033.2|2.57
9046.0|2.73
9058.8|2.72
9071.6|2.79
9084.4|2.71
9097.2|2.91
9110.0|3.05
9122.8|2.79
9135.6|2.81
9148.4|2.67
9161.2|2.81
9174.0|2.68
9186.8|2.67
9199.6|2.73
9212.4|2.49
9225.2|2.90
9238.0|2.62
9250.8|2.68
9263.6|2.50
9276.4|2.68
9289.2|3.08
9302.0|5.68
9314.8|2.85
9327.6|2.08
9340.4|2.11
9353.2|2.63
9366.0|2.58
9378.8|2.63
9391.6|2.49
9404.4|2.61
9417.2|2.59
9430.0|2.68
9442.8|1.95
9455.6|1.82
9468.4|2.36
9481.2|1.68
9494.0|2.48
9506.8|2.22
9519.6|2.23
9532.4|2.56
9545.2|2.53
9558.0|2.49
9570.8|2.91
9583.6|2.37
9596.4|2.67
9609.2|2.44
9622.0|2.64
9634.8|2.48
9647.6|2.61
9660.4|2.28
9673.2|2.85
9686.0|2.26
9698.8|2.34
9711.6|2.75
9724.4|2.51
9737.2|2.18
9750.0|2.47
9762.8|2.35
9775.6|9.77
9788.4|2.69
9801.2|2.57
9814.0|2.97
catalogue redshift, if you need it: 0.03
